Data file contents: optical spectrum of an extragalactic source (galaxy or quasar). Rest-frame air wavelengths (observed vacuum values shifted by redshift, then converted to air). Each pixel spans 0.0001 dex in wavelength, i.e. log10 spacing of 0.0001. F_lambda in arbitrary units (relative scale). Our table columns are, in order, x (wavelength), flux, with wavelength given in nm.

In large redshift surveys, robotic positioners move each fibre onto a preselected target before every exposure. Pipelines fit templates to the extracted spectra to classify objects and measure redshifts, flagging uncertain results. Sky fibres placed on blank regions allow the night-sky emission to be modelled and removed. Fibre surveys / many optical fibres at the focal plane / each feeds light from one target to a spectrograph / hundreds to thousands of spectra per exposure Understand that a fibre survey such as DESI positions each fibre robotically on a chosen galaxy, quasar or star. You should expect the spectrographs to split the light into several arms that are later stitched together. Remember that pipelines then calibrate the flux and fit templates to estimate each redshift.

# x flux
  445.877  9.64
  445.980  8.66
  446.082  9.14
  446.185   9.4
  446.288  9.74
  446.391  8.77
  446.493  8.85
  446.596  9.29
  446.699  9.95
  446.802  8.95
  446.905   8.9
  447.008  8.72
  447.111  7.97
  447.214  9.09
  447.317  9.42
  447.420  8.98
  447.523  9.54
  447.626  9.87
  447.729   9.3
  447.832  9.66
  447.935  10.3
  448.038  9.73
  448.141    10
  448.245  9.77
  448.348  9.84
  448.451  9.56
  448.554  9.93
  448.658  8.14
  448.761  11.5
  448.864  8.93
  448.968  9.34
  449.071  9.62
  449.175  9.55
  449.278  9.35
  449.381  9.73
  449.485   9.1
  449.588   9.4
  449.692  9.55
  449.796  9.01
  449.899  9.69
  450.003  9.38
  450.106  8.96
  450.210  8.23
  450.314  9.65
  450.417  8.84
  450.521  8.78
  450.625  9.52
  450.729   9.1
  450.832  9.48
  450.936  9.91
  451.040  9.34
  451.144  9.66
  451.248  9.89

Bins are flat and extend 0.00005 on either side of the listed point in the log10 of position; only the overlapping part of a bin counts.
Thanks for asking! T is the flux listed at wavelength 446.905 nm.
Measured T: 8.9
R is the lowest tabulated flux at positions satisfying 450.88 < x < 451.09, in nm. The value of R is 9.34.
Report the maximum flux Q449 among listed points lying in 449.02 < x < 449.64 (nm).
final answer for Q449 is 9.73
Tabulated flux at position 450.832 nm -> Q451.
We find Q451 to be 9.48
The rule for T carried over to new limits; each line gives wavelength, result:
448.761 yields 11.5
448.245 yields 9.77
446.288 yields 9.74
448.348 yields 9.84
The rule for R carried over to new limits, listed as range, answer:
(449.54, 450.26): 8.23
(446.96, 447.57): 7.97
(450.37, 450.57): 8.78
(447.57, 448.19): 9.3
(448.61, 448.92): 8.14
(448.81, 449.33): 8.93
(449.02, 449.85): 9.01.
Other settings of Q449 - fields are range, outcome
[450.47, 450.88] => 9.52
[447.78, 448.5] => 10.3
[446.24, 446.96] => 9.95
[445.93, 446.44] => 9.74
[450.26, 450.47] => 9.65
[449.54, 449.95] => 9.69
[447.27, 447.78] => 9.87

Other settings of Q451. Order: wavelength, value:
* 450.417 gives 8.84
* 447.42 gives 8.98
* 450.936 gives 9.91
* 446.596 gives 9.29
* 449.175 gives 9.55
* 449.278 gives 9.35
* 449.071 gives 9.62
